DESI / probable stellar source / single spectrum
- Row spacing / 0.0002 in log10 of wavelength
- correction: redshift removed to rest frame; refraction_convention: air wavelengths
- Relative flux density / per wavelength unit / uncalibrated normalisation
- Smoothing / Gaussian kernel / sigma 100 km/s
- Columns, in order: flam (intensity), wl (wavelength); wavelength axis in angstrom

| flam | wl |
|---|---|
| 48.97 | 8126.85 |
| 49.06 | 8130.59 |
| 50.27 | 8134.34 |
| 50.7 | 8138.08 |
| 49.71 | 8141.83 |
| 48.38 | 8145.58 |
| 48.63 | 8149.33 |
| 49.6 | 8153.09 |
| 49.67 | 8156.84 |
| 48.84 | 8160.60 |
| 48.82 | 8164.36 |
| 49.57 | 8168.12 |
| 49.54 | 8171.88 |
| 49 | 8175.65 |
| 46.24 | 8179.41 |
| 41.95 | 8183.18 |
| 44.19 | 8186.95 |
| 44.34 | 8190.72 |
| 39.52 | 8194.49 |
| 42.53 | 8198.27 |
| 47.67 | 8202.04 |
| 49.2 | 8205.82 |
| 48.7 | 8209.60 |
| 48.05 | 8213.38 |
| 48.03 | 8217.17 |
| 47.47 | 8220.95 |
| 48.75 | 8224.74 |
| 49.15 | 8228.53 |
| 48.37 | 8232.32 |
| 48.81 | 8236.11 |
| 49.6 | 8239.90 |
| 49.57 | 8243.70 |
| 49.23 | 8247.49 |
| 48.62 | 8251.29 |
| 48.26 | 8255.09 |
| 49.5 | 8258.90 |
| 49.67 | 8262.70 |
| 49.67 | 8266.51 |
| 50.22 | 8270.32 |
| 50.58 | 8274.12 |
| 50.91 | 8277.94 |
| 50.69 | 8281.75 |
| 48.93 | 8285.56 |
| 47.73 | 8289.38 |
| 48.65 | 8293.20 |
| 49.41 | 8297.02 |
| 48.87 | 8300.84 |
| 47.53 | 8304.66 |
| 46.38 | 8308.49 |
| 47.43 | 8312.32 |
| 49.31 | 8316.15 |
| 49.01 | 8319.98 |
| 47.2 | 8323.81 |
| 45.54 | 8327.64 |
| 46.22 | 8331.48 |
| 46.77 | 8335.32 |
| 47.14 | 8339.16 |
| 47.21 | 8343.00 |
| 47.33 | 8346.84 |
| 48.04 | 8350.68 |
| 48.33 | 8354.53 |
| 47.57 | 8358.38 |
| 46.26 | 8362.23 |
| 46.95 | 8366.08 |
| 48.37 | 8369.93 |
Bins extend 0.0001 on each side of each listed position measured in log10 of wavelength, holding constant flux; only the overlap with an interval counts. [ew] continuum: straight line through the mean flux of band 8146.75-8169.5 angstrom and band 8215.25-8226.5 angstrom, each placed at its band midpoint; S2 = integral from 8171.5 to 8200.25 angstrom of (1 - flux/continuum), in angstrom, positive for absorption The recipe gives 2.52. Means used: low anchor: 49.2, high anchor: 48.1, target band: 44.4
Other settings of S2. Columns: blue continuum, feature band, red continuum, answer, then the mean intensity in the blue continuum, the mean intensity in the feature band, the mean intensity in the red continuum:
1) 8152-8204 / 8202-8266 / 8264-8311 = -1.3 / 46.5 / 48.8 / 49.1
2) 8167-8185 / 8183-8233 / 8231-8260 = 1.7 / 47.2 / 46.4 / 49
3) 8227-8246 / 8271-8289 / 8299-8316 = -0.7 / 49.1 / 50.1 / 47.7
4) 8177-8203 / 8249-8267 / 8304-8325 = -1.2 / 43.8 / 49.1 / 47.8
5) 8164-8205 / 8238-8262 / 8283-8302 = -0.8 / 45.7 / 49.2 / 48.8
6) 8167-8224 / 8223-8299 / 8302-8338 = -4.0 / 46.4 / 49.3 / 47.3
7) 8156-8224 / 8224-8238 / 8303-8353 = -0.5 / 46.8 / 48.8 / 47.3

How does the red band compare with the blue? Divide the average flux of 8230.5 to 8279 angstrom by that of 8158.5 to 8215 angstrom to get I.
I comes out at 1.06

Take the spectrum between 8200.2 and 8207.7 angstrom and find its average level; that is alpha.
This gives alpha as 48.4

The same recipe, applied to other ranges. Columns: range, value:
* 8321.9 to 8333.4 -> 46.3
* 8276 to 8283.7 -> 50.8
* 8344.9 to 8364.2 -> 47.5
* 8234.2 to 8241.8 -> 49.2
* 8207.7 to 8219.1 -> 48.3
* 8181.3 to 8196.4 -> 42.5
